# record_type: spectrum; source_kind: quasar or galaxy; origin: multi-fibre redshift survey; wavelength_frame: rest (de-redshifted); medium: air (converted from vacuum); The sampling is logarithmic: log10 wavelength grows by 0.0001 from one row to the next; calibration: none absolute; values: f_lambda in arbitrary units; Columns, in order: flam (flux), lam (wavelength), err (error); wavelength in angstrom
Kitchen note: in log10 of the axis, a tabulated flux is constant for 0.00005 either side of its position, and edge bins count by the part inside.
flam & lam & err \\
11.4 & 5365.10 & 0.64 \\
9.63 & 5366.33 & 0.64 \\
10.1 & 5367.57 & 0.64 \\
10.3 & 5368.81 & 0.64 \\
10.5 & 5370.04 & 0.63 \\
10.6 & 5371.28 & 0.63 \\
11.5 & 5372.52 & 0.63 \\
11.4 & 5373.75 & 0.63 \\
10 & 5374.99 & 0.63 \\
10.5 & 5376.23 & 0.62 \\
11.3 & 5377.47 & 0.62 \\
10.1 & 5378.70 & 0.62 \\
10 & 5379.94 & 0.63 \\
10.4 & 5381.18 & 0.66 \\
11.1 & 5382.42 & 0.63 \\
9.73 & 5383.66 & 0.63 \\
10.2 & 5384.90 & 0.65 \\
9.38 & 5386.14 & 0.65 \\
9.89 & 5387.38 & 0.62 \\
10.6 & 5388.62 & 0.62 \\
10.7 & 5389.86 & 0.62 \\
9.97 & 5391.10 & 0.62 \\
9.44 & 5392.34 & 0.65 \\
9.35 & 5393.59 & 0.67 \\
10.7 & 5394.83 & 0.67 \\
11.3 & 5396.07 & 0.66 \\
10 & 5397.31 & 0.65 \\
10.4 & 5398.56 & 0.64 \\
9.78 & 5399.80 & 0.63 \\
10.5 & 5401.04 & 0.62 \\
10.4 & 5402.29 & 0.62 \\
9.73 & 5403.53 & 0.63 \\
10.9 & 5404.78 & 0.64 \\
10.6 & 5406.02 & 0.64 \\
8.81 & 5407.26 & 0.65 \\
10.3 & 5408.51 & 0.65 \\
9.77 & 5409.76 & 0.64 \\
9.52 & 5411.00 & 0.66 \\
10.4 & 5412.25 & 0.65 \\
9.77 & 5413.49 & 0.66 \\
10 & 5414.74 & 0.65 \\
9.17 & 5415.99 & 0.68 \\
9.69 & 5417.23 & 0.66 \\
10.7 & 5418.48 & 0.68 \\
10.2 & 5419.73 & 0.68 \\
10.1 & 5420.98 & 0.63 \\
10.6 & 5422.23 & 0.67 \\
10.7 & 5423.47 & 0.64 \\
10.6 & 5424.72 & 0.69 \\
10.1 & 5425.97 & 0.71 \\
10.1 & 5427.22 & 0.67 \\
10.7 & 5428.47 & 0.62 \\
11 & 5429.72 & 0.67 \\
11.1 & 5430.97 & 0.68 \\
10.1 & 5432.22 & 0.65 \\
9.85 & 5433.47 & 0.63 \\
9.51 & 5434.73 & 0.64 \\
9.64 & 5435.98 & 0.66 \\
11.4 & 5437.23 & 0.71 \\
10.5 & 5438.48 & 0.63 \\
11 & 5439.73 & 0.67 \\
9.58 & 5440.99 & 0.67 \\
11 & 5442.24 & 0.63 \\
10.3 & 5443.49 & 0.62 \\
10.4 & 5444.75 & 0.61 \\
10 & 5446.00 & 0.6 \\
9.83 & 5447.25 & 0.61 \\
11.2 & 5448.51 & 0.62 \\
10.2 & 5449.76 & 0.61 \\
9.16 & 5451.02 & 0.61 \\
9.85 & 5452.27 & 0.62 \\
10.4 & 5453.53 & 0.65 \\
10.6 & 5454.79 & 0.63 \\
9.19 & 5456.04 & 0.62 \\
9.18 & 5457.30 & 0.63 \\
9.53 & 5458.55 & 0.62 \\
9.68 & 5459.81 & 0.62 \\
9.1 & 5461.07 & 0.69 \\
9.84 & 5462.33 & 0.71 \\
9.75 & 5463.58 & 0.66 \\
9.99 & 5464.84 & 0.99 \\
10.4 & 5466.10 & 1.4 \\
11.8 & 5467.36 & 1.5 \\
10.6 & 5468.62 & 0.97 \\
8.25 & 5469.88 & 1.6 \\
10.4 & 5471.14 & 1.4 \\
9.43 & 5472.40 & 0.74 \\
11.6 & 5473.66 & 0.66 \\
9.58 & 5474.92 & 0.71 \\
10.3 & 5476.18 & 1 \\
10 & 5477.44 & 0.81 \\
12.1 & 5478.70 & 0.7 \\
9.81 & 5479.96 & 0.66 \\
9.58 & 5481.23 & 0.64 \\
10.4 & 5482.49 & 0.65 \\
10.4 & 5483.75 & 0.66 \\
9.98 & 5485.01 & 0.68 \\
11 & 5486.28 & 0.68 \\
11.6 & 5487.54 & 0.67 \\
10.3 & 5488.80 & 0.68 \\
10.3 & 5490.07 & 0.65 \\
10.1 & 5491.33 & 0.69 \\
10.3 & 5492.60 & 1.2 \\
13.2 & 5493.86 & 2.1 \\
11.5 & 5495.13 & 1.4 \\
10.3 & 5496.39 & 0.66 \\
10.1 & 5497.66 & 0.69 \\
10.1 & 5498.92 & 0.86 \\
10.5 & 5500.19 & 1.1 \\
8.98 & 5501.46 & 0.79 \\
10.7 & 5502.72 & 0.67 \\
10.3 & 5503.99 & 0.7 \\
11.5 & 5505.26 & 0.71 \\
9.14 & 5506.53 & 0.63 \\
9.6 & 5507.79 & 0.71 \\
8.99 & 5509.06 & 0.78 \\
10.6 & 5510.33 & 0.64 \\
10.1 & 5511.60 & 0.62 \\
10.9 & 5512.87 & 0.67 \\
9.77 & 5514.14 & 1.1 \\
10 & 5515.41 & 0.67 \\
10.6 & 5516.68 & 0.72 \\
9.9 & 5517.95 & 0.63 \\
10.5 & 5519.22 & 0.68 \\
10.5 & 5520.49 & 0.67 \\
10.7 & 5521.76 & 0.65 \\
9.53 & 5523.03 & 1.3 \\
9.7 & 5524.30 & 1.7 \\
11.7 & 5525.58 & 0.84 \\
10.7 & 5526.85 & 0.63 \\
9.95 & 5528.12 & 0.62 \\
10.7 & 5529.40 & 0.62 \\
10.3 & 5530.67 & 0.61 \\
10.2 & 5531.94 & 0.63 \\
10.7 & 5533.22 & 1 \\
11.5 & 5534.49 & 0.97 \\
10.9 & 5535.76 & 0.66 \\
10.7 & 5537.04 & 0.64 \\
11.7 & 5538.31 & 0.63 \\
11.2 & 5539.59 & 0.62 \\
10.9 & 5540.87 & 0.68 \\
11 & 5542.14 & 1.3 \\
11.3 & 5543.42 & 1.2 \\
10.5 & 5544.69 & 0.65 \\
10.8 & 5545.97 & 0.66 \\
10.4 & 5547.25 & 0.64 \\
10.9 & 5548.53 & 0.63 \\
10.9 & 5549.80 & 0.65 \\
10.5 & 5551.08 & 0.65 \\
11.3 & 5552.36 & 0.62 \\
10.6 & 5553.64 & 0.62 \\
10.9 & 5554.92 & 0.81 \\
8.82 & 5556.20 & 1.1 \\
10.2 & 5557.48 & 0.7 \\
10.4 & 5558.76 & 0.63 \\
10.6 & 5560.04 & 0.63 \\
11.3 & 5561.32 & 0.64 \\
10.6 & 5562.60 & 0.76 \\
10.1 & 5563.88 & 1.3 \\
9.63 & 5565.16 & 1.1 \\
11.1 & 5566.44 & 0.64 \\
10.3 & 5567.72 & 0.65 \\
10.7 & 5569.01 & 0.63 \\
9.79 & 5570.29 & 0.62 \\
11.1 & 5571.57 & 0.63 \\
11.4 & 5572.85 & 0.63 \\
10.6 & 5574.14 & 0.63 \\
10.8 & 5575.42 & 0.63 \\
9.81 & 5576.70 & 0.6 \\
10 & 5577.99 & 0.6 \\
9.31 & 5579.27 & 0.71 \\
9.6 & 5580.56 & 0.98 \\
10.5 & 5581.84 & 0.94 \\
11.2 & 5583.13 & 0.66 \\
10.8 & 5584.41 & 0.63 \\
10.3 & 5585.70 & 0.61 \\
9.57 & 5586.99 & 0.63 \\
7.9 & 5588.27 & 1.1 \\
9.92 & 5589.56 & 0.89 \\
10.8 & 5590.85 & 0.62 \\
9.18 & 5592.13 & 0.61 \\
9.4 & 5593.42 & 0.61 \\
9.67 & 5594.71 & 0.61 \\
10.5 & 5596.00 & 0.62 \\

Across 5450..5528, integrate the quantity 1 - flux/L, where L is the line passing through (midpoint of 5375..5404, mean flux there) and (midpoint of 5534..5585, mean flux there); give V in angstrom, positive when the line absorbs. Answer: 1.64 angstrom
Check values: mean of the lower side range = 10.2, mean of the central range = 10.2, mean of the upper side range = 10.6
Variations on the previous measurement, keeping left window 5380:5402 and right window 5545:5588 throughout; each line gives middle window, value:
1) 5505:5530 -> 0.3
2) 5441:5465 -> 0.8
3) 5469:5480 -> 0.1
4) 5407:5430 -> 0.2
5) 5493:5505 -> -0.4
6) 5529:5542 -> -0.6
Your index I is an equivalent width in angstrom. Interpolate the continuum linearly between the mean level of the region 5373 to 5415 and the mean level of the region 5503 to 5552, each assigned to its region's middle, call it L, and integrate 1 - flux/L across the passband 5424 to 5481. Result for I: 0.9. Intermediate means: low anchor 10.2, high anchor 10.5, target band 10.2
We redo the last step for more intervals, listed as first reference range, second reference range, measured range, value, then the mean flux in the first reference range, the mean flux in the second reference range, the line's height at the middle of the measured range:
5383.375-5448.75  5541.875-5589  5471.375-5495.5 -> -0.7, 10.2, 10.4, 10.3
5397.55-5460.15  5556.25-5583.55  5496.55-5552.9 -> -0.9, 10.2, 10.4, 10.3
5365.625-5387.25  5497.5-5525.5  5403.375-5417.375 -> 0.6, 10.4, 10.2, 10.3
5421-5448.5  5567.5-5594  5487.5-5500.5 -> -0.5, 10.4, 10.1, 10.3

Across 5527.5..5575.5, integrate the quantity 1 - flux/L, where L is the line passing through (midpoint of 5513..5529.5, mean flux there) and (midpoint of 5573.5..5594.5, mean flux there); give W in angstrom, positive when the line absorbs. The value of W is -2.4 angstrom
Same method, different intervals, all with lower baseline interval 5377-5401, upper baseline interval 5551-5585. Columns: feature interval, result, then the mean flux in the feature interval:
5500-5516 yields 0.5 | 10.1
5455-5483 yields 0.8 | 10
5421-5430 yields -0.2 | 10.5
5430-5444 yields -0.1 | 10.4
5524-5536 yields -0.3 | 10.7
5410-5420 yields 0.3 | 9.92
